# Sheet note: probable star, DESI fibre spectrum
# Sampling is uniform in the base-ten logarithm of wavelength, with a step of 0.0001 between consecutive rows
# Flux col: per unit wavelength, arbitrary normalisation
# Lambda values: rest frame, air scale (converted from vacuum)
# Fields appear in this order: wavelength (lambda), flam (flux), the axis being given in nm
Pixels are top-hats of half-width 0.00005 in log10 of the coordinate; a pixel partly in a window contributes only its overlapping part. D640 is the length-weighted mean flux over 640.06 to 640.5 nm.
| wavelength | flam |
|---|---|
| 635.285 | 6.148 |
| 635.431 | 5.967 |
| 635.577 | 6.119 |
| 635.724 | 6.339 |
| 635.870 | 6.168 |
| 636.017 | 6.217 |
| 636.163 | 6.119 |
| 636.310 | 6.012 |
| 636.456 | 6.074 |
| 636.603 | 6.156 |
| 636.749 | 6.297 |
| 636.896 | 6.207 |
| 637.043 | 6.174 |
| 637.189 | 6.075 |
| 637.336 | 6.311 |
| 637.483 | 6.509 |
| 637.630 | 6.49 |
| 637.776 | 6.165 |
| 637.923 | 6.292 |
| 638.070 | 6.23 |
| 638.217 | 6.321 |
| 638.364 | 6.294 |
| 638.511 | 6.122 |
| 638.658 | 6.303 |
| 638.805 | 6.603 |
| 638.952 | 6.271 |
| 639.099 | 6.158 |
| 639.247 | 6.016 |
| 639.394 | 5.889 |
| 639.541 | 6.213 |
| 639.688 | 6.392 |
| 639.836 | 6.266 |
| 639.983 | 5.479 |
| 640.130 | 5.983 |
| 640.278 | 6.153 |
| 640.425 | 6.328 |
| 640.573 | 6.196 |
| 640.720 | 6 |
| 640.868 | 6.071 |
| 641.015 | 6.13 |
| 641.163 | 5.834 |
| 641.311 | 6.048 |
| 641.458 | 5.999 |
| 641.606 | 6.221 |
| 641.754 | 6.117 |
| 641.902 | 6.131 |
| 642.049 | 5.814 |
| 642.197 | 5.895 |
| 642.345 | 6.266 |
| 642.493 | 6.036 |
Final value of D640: 6.15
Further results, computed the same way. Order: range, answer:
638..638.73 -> 6.25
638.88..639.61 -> 6.11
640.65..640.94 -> 6.03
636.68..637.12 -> 6.22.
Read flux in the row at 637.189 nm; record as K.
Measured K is 6.075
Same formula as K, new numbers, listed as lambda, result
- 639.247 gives 6.016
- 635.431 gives 5.967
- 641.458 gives 5.999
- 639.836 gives 6.266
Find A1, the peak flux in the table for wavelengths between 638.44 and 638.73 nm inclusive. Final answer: 6.303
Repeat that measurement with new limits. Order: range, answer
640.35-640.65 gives 6.328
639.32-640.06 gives 6.392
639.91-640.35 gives 6.153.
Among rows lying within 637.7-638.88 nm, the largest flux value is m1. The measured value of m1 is 6.603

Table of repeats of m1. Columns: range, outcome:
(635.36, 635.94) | 6.339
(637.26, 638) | 6.509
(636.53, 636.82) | 6.297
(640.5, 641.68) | 6.221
